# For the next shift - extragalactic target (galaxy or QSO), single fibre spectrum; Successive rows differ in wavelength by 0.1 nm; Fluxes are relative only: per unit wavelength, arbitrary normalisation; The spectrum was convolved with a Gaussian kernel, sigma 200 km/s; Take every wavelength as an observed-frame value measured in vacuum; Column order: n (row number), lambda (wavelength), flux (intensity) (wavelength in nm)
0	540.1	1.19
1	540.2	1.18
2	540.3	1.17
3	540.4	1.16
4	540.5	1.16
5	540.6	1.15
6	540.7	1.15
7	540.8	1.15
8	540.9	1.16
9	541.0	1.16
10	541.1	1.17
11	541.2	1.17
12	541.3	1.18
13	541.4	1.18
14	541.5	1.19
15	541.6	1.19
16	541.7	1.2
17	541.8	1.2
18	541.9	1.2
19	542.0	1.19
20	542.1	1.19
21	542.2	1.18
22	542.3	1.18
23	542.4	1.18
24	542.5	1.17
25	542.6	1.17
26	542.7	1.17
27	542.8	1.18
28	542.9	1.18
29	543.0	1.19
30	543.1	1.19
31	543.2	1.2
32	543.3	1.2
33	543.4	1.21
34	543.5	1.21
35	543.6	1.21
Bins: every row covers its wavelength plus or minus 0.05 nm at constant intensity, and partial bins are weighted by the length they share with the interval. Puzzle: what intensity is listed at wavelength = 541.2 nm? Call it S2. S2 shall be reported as 1.17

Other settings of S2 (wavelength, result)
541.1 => 1.17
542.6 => 1.17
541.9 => 1.2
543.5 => 1.21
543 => 1.19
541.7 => 1.2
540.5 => 1.16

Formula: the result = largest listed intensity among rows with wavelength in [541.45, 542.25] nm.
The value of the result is 1.2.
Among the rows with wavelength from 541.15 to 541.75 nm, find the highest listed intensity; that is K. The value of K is 1.2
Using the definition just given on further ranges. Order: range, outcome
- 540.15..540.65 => 1.18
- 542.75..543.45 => 1.21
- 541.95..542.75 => 1.19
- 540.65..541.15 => 1.17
